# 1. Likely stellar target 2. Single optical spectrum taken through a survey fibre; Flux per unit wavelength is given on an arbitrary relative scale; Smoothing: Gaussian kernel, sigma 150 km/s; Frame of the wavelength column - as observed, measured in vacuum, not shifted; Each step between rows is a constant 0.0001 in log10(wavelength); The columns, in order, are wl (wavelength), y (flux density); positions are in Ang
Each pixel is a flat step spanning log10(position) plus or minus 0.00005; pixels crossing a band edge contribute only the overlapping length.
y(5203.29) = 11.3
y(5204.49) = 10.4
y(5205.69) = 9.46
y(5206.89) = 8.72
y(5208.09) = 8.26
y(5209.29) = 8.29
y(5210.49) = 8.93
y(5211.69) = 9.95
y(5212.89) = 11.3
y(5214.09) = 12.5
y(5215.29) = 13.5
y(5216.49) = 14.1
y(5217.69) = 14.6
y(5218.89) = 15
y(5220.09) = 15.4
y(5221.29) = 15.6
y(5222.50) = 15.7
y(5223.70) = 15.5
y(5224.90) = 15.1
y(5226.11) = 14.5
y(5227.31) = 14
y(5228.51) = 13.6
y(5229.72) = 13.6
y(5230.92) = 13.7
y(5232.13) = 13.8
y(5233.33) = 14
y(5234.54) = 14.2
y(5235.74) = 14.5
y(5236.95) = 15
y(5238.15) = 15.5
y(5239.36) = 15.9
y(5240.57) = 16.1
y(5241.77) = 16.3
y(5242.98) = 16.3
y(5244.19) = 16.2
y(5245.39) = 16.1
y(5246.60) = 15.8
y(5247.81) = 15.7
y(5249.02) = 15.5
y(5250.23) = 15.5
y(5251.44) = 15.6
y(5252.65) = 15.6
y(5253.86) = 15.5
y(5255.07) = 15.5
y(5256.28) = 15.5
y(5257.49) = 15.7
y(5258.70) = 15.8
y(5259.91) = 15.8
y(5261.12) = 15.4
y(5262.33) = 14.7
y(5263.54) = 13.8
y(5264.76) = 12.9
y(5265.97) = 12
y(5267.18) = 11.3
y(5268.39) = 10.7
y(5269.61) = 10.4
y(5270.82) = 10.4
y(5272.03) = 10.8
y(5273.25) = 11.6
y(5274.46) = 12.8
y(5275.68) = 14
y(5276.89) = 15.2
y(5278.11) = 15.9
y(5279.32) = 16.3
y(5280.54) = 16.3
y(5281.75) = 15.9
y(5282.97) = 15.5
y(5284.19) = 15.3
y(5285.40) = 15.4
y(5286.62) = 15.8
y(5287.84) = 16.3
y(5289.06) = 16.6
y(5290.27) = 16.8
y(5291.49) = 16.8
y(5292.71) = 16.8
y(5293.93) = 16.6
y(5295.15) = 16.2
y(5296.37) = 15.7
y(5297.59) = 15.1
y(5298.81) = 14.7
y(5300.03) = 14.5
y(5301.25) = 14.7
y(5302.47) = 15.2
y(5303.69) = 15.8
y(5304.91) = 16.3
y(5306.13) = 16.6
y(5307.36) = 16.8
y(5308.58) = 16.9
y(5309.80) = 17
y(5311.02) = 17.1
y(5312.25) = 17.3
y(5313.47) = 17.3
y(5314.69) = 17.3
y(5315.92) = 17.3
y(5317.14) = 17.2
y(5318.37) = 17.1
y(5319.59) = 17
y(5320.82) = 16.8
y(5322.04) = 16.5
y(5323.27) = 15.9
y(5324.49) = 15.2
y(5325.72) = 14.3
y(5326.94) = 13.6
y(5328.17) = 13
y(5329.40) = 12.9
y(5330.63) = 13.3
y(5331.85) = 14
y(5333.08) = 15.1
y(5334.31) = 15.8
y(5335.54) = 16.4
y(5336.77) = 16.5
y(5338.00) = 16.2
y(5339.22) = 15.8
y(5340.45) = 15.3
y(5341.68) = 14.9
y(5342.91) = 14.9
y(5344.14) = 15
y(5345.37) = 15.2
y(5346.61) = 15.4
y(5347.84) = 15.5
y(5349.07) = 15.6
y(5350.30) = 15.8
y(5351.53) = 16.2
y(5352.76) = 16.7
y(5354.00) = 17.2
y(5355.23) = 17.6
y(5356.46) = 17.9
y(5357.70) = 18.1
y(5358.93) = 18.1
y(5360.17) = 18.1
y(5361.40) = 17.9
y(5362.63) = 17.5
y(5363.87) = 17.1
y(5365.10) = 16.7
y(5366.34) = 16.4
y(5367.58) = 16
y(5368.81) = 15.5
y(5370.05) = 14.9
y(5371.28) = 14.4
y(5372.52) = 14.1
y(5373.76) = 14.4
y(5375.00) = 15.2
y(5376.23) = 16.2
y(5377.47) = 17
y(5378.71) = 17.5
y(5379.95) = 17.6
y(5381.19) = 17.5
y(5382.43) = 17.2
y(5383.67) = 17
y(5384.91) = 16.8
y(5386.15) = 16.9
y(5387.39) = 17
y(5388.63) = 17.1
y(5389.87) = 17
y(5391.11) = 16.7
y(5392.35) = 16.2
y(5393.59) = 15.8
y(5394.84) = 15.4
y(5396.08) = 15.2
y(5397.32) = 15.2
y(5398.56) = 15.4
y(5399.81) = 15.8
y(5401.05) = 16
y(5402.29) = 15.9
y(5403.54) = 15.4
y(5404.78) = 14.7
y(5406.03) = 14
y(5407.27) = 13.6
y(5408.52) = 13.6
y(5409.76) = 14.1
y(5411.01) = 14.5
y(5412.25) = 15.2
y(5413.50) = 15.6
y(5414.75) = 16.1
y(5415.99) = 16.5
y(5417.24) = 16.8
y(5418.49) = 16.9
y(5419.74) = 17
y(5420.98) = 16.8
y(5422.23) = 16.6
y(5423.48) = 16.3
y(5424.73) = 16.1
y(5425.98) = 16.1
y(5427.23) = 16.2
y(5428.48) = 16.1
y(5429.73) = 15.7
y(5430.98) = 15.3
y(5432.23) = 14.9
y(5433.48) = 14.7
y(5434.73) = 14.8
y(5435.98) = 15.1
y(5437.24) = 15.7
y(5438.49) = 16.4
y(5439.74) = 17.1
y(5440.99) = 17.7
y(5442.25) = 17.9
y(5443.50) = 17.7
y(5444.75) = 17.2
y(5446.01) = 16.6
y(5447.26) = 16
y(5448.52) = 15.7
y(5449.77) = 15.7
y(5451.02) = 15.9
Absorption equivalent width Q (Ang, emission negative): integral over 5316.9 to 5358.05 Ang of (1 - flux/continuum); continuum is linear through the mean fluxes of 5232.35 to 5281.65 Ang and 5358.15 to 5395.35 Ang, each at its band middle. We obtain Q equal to 0.5 Ang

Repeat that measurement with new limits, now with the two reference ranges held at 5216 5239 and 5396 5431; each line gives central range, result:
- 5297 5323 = -2.3 Ang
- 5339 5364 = -1.9 Ang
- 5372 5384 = -0.7 Ang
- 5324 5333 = 0.8 Ang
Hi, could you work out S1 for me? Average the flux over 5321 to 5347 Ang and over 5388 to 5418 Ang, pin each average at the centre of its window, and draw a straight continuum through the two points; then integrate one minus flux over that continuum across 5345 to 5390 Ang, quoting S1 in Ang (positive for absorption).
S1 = -3.8 Ang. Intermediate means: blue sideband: 15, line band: 16.5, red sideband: 15.5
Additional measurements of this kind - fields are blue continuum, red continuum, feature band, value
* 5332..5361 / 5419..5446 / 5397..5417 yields 1.38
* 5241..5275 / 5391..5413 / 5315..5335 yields -0.93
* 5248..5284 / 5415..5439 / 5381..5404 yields -0.96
